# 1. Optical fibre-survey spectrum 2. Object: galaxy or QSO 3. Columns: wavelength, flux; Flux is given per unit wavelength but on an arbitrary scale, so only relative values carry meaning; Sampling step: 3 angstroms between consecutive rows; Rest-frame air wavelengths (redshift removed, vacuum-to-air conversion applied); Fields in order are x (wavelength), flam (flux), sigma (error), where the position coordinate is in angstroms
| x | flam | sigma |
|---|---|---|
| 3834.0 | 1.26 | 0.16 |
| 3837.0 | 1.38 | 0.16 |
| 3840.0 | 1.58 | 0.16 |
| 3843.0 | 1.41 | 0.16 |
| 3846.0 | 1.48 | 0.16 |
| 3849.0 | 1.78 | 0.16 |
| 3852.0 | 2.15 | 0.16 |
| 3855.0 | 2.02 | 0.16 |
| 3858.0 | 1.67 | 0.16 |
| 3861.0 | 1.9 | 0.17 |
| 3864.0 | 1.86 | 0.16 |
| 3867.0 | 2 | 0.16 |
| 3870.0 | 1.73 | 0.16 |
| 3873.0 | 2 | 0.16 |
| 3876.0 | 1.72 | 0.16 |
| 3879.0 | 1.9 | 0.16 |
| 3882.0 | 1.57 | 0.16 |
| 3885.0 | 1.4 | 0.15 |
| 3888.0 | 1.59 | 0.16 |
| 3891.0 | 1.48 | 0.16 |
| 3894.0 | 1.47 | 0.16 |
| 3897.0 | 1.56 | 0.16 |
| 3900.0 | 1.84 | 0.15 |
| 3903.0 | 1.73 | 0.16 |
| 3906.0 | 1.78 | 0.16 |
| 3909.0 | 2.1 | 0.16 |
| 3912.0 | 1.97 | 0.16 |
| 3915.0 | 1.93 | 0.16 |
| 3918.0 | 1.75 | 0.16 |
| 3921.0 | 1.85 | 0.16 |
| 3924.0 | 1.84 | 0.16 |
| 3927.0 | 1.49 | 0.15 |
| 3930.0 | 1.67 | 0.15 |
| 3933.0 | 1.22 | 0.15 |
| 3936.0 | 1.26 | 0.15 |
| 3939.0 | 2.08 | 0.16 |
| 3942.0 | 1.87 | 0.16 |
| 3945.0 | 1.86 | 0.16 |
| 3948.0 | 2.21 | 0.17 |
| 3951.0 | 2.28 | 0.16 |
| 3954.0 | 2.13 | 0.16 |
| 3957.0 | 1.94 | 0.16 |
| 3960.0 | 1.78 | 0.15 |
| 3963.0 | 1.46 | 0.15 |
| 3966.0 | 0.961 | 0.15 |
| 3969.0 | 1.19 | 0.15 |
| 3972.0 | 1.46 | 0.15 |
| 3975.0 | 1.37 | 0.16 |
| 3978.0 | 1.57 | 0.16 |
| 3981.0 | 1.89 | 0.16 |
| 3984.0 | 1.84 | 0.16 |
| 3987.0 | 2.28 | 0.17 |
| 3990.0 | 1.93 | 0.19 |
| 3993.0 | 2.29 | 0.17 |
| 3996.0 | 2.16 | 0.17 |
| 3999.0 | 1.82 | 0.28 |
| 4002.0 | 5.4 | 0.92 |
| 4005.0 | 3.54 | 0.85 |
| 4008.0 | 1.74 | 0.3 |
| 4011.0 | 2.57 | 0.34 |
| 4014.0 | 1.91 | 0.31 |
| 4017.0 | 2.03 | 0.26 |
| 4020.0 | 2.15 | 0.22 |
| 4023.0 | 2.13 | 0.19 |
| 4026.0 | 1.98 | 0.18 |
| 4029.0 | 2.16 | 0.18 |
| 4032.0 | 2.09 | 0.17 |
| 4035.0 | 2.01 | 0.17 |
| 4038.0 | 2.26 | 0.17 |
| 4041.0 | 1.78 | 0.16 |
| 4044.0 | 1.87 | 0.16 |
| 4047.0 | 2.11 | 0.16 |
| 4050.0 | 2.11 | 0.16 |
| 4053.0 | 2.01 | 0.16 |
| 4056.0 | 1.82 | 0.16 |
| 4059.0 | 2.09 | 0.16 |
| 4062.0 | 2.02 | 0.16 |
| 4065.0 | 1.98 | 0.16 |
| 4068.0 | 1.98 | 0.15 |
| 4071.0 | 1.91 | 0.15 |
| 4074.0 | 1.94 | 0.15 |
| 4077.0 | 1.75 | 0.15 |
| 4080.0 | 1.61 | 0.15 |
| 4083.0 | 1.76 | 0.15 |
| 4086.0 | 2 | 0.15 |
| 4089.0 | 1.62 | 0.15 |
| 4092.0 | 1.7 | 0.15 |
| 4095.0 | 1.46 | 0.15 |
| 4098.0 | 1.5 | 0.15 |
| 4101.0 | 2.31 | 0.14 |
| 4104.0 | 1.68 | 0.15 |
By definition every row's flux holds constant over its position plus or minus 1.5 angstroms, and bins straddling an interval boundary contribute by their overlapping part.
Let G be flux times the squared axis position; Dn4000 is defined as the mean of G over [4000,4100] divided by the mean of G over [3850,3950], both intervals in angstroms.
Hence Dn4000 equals 1.3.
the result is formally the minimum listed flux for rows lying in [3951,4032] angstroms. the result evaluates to 0.961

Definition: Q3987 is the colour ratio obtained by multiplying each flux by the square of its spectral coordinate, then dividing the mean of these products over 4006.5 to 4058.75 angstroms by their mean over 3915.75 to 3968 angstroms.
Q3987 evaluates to 1.23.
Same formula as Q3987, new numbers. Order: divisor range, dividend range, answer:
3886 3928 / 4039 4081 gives 1.20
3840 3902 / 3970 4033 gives 1.36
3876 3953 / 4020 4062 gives 1.24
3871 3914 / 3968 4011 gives 1.34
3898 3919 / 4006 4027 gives 1.19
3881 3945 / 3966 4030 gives 1.32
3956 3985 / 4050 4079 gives 1.33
